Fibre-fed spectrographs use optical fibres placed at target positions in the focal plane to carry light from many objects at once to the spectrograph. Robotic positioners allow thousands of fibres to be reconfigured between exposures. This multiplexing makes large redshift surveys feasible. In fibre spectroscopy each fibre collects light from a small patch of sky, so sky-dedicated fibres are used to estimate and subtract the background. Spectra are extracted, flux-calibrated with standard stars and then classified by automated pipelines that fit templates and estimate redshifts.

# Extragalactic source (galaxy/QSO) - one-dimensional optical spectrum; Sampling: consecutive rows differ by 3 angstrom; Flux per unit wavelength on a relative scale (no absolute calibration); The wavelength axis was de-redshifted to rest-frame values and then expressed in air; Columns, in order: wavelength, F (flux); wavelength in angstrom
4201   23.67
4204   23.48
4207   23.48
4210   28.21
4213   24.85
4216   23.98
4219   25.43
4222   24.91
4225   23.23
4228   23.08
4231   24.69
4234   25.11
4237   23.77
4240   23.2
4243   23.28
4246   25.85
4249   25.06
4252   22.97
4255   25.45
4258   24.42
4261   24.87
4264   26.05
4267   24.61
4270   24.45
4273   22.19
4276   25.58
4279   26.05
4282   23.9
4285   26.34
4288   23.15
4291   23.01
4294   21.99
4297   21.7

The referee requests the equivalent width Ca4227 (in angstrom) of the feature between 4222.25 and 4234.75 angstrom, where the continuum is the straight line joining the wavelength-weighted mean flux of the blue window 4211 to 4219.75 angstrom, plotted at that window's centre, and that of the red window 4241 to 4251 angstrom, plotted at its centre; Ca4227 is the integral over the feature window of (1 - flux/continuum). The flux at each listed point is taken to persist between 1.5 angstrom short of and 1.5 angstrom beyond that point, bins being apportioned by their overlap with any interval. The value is 0.35 angstrom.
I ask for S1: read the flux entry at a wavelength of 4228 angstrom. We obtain 23.08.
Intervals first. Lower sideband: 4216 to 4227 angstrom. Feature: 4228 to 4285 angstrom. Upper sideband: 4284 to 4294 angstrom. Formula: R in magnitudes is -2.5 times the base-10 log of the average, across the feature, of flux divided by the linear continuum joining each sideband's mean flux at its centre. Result -0.022 mag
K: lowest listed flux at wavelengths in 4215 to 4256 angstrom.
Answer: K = 22.97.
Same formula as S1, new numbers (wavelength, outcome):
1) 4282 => 23.9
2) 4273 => 22.19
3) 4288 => 23.15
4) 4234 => 25.11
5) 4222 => 24.91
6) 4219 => 25.43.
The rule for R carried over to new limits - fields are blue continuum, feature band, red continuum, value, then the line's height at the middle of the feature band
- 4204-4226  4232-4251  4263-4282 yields 0.019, 24.8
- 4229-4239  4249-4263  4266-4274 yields -0.024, 24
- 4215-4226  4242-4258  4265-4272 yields -0.004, 24.5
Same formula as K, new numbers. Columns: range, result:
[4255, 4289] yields 22.19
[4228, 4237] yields 23.08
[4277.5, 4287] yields 23.9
